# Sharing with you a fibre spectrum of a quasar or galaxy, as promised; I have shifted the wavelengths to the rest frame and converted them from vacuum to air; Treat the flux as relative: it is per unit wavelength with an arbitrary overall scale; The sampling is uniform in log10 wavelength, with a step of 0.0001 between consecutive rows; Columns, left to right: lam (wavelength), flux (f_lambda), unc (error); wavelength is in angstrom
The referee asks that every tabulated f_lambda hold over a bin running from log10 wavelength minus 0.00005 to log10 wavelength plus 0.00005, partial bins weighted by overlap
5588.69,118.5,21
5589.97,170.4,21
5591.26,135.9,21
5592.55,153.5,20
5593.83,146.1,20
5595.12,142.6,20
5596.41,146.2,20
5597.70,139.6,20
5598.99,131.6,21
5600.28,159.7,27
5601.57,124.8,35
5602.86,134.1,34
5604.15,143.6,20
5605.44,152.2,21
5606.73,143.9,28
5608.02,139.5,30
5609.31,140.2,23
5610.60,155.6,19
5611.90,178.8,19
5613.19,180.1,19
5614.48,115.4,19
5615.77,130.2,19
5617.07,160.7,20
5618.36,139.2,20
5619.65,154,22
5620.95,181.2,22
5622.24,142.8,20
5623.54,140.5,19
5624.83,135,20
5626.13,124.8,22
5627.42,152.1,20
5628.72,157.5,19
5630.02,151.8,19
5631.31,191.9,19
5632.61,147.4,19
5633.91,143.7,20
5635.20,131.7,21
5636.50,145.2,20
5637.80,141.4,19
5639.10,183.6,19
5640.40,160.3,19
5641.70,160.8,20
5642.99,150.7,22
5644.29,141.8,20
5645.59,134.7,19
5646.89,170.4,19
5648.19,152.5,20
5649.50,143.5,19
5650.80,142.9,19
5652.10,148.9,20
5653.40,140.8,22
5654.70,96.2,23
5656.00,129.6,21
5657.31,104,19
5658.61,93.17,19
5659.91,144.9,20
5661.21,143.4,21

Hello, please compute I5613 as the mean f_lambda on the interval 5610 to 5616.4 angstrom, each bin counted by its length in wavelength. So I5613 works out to 152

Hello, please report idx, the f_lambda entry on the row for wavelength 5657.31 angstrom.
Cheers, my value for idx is 104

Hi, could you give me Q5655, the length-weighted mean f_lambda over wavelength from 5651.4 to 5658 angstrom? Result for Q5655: 124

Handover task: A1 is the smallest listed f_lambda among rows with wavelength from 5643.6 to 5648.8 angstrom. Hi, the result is 134.7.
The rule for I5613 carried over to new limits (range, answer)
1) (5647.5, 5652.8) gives 147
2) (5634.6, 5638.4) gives 139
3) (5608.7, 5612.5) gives 158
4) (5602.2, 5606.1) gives 143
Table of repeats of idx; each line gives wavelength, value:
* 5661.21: 143.4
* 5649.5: 143.5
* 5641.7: 160.8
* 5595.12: 142.6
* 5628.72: 157.5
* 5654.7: 96.2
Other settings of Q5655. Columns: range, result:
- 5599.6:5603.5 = 139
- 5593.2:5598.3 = 144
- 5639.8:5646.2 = 150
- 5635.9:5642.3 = 158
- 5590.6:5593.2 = 145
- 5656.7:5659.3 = 99.5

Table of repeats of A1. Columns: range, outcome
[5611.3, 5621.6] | 115.4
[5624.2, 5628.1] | 124.8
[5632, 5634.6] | 143.7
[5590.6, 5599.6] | 131.6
